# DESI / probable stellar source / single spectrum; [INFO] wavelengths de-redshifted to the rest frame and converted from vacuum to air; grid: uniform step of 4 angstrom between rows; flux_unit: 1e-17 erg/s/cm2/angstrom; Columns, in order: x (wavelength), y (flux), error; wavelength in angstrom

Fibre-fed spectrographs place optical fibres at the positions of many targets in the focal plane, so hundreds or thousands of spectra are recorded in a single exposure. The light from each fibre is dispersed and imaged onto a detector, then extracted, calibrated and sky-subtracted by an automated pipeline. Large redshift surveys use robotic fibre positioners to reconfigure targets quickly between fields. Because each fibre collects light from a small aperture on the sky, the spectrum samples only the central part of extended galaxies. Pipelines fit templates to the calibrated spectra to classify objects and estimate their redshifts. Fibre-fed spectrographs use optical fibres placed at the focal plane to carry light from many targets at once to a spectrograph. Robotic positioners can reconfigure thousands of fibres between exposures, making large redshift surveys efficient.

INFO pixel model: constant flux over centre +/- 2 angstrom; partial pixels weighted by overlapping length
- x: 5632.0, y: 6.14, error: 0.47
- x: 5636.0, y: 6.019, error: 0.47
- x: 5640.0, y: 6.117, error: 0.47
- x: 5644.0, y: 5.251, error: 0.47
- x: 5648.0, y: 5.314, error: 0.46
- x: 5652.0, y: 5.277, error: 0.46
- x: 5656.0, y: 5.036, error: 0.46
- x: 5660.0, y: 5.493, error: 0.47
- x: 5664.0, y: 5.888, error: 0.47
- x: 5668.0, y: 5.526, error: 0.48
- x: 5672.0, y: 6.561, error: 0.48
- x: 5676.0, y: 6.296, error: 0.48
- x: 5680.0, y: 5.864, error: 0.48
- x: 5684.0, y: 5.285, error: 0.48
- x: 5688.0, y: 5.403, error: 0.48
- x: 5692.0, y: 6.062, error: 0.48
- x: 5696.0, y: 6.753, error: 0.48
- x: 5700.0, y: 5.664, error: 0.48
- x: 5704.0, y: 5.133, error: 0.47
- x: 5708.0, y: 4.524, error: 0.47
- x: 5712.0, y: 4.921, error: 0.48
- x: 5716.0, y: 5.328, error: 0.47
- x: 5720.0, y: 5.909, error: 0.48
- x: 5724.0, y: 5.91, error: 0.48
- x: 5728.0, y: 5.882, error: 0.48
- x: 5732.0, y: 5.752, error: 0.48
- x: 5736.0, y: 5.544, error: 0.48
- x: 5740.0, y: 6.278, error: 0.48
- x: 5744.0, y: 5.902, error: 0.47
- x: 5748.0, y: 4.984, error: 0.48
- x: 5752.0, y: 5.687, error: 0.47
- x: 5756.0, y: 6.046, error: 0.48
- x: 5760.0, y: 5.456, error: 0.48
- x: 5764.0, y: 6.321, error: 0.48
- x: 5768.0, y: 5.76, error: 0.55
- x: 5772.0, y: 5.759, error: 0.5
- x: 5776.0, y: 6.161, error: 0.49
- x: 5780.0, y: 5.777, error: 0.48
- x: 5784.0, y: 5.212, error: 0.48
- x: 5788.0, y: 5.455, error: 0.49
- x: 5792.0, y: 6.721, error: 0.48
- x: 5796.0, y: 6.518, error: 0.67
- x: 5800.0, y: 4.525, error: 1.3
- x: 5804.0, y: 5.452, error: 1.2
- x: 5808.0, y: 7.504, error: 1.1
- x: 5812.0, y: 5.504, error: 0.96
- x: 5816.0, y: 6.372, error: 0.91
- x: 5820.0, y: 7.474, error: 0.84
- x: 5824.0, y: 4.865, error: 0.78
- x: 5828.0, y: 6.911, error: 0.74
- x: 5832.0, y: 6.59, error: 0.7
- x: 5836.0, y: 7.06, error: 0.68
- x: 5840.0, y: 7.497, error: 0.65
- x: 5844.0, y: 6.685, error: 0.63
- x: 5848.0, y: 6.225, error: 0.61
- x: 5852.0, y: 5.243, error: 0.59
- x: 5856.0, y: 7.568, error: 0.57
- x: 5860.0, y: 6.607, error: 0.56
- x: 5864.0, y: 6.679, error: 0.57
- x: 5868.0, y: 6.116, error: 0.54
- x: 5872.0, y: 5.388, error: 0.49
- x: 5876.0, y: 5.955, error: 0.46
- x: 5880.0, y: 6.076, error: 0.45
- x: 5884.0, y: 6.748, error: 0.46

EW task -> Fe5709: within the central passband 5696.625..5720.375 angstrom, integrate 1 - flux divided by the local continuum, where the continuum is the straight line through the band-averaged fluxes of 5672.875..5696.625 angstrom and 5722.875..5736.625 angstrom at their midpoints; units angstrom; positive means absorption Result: 2.3 angstrom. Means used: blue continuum 5.93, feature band 5.29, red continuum 5.79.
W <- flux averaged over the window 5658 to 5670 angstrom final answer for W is 5.64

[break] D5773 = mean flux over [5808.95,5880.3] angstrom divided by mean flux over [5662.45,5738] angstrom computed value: 1.12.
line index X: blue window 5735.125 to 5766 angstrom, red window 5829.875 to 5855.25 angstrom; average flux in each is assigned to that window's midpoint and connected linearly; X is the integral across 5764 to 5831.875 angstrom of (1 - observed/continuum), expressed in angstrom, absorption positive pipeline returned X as 2.0 angstrom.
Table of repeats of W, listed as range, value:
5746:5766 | 5.7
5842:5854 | 6.05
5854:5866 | 6.95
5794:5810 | 6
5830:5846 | 6.96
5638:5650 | 5.56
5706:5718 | 4.92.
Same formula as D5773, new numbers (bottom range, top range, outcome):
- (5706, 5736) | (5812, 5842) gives 1.21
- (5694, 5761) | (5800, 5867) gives 1.15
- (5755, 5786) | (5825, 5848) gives 1.17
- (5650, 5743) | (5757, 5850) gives 1.09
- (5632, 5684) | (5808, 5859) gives 1.14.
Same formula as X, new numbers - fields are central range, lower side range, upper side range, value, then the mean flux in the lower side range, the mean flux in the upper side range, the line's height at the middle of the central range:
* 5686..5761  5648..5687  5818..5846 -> 4.8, 5.67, 6.73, 6.03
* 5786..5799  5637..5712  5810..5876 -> 0.2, 5.62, 6.41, 6.17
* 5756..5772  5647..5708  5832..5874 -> 0.6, 5.67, 6.51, 6.09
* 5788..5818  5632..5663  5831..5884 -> 0.8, 5.55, 6.45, 6.22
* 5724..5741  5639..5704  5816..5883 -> 0.3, 5.71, 6.44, 5.96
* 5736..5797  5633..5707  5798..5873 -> 2.3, 5.71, 6.34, 6.08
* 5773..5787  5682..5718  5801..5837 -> 0.8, 5.45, 6.34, 6.05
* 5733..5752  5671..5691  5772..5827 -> 0.8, 5.86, 5.97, 5.92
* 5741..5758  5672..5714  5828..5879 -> 0.7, 5.64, 6.48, 5.93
